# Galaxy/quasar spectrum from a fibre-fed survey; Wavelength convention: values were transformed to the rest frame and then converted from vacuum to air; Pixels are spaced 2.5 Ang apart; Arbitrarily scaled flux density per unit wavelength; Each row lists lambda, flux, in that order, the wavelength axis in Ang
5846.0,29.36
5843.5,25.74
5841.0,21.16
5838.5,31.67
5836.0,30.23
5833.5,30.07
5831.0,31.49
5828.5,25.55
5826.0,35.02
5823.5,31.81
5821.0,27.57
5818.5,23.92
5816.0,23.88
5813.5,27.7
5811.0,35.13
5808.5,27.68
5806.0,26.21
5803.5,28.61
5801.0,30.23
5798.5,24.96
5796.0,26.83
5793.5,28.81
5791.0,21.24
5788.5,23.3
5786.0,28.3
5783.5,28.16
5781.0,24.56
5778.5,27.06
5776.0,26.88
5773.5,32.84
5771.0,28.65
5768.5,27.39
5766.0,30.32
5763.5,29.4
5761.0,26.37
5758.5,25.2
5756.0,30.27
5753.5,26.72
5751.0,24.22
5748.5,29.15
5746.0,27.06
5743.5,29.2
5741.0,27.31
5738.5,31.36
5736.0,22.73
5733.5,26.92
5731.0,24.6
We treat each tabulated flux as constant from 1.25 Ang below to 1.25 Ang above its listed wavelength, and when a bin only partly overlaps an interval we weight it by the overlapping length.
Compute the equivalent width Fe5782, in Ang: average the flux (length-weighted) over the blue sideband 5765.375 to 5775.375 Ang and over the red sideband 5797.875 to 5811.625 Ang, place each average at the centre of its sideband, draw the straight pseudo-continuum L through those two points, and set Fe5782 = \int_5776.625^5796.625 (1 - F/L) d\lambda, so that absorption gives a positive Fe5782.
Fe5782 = 2.1 Ang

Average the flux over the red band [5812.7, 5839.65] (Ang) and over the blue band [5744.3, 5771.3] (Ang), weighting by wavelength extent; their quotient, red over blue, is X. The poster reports 1.05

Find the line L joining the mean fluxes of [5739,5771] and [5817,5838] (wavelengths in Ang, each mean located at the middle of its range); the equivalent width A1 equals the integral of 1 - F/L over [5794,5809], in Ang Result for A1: 0.7 Ang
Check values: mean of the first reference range 27.8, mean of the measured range 27.5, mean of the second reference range 29.5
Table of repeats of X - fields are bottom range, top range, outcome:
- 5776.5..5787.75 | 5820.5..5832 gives 1.13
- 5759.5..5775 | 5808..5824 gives 0.97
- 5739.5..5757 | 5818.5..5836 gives 1.07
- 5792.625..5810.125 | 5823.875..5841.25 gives 1.08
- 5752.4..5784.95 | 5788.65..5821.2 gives 0.96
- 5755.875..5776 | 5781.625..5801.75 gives 0.92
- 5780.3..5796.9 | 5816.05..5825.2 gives 1.07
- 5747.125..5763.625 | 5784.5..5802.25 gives 0.97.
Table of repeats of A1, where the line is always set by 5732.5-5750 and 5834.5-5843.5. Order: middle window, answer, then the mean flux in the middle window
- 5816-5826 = -0.25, 28.2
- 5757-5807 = 0.52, 27.3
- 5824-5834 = -1.15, 30.7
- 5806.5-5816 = -0.52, 29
